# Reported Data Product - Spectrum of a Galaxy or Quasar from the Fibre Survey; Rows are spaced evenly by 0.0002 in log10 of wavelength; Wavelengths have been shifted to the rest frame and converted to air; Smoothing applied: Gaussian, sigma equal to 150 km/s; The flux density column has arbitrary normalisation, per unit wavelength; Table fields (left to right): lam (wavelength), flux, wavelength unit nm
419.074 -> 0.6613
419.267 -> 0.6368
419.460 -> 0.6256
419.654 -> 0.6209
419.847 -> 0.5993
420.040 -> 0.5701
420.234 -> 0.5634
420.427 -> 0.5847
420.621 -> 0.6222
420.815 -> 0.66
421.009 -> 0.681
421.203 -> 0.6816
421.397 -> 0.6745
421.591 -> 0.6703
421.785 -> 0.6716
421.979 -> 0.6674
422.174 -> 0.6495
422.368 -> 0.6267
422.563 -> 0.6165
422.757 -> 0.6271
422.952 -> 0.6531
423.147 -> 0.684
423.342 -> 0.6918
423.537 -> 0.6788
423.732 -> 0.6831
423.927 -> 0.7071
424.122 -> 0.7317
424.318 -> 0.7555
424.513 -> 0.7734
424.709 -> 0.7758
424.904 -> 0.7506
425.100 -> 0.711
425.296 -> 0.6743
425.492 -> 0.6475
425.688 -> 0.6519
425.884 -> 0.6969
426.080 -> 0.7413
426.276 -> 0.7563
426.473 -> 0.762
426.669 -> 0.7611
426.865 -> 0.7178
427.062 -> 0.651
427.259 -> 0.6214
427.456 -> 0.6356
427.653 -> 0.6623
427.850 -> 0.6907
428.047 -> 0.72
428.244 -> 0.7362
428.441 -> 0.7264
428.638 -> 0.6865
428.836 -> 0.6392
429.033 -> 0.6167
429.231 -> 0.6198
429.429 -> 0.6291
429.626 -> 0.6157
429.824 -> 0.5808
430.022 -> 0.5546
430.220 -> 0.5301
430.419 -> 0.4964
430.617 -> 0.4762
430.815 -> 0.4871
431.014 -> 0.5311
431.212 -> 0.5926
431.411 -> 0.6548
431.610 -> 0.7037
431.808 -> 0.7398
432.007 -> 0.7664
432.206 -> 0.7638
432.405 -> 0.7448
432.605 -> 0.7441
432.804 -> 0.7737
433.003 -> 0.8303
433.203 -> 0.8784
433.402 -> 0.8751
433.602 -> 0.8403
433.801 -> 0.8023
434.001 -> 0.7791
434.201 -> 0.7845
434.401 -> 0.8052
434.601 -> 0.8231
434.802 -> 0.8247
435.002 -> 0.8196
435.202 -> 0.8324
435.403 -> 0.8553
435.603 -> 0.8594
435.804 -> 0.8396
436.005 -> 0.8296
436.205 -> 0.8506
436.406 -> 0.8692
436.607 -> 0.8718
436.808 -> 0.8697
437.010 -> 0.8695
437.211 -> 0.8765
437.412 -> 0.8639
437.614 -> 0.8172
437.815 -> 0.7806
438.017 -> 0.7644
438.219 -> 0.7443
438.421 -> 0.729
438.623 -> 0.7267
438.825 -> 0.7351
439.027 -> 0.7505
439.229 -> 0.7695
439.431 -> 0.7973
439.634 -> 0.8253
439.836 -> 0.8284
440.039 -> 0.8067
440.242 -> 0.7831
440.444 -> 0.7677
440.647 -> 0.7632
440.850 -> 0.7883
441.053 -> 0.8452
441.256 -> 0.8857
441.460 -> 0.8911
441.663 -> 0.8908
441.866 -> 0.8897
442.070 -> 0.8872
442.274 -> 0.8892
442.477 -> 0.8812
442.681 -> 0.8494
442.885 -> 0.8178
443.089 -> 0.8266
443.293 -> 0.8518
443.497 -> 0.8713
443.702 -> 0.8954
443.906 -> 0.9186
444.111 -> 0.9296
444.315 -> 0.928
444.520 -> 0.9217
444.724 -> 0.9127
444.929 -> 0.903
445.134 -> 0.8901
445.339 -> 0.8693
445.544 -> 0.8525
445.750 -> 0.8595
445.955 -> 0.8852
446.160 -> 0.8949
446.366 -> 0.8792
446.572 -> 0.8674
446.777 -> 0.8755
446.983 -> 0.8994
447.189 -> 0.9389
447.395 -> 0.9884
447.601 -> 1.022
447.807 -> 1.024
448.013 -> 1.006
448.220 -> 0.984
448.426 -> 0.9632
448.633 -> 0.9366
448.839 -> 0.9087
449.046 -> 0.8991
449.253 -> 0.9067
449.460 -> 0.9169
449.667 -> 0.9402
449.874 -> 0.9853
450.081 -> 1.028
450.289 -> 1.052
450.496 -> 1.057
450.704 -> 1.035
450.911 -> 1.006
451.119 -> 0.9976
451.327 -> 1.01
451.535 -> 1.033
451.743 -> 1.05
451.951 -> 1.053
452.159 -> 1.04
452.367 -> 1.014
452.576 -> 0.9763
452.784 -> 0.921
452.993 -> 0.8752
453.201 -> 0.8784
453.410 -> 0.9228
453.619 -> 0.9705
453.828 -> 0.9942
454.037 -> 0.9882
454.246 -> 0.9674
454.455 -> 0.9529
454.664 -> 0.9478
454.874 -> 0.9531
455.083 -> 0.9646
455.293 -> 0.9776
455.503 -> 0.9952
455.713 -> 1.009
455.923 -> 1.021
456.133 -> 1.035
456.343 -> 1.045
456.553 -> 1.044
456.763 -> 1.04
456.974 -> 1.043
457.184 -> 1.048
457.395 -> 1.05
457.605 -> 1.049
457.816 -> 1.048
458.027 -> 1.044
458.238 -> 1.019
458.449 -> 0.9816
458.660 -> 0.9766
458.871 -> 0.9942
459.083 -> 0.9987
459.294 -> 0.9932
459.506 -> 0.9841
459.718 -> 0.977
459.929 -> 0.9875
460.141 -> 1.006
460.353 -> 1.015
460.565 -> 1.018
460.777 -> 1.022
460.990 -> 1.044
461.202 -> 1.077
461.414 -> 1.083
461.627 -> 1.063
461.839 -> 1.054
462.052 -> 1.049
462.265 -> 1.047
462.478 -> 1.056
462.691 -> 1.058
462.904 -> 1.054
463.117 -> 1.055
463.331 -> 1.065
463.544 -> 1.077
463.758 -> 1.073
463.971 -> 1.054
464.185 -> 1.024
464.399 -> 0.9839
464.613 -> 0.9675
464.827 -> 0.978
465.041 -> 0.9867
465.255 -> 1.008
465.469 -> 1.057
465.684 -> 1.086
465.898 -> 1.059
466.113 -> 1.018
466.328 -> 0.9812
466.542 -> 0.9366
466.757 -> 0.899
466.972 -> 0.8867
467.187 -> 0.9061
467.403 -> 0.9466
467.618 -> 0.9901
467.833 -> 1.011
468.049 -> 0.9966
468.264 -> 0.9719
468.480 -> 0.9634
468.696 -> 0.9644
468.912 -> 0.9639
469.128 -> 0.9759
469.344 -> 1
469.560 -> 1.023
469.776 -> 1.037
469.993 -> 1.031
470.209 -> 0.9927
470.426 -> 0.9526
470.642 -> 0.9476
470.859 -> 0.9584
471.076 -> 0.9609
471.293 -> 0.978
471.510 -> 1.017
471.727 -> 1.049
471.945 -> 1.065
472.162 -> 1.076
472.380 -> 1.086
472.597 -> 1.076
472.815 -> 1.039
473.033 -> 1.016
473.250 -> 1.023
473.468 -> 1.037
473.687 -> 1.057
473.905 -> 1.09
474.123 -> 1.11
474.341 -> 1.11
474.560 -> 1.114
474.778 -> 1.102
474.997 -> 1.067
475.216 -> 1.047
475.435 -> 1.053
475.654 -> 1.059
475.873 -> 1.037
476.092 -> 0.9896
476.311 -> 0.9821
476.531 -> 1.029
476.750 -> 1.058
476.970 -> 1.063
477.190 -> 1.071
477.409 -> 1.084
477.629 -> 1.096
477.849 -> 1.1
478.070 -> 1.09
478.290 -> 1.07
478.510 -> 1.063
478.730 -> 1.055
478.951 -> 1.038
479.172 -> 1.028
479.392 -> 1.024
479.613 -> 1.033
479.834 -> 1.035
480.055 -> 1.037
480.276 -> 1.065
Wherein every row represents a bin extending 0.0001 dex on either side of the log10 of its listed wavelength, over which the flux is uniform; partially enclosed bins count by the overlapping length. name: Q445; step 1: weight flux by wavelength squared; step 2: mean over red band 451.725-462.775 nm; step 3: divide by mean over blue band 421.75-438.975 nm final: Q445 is 1.6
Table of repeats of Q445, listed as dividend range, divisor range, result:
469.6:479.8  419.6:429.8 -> 1.94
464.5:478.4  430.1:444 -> 1.50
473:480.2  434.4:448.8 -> 1.43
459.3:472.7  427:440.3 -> 1.57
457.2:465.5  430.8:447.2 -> 1.38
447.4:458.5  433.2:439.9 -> 1.31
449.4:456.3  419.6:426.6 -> 1.67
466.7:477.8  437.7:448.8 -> 1.34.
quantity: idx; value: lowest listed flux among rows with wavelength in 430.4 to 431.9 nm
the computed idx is 0.4762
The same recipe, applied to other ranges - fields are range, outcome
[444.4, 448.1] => 0.8525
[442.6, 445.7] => 0.8178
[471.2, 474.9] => 0.978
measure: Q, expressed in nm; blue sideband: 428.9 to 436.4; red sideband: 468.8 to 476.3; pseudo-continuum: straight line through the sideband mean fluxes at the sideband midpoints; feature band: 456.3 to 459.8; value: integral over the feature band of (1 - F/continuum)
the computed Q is -0.38 nm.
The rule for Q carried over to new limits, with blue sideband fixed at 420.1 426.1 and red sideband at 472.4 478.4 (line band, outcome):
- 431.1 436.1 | -0.24 nm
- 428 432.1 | 0.59 nm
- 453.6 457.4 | -0.36 nm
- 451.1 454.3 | -0.31 nm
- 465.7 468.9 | 0.10 nm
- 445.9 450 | -0.37 nm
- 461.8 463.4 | -0.14 nm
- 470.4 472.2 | 0.06 nm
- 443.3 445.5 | -0.18 nm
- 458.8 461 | -0.13 nm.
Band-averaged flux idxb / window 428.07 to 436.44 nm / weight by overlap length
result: 0.723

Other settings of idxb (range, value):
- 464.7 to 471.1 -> 0.983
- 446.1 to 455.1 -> 0.967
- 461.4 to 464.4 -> 1.05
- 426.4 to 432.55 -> 0.649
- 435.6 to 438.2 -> 0.839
